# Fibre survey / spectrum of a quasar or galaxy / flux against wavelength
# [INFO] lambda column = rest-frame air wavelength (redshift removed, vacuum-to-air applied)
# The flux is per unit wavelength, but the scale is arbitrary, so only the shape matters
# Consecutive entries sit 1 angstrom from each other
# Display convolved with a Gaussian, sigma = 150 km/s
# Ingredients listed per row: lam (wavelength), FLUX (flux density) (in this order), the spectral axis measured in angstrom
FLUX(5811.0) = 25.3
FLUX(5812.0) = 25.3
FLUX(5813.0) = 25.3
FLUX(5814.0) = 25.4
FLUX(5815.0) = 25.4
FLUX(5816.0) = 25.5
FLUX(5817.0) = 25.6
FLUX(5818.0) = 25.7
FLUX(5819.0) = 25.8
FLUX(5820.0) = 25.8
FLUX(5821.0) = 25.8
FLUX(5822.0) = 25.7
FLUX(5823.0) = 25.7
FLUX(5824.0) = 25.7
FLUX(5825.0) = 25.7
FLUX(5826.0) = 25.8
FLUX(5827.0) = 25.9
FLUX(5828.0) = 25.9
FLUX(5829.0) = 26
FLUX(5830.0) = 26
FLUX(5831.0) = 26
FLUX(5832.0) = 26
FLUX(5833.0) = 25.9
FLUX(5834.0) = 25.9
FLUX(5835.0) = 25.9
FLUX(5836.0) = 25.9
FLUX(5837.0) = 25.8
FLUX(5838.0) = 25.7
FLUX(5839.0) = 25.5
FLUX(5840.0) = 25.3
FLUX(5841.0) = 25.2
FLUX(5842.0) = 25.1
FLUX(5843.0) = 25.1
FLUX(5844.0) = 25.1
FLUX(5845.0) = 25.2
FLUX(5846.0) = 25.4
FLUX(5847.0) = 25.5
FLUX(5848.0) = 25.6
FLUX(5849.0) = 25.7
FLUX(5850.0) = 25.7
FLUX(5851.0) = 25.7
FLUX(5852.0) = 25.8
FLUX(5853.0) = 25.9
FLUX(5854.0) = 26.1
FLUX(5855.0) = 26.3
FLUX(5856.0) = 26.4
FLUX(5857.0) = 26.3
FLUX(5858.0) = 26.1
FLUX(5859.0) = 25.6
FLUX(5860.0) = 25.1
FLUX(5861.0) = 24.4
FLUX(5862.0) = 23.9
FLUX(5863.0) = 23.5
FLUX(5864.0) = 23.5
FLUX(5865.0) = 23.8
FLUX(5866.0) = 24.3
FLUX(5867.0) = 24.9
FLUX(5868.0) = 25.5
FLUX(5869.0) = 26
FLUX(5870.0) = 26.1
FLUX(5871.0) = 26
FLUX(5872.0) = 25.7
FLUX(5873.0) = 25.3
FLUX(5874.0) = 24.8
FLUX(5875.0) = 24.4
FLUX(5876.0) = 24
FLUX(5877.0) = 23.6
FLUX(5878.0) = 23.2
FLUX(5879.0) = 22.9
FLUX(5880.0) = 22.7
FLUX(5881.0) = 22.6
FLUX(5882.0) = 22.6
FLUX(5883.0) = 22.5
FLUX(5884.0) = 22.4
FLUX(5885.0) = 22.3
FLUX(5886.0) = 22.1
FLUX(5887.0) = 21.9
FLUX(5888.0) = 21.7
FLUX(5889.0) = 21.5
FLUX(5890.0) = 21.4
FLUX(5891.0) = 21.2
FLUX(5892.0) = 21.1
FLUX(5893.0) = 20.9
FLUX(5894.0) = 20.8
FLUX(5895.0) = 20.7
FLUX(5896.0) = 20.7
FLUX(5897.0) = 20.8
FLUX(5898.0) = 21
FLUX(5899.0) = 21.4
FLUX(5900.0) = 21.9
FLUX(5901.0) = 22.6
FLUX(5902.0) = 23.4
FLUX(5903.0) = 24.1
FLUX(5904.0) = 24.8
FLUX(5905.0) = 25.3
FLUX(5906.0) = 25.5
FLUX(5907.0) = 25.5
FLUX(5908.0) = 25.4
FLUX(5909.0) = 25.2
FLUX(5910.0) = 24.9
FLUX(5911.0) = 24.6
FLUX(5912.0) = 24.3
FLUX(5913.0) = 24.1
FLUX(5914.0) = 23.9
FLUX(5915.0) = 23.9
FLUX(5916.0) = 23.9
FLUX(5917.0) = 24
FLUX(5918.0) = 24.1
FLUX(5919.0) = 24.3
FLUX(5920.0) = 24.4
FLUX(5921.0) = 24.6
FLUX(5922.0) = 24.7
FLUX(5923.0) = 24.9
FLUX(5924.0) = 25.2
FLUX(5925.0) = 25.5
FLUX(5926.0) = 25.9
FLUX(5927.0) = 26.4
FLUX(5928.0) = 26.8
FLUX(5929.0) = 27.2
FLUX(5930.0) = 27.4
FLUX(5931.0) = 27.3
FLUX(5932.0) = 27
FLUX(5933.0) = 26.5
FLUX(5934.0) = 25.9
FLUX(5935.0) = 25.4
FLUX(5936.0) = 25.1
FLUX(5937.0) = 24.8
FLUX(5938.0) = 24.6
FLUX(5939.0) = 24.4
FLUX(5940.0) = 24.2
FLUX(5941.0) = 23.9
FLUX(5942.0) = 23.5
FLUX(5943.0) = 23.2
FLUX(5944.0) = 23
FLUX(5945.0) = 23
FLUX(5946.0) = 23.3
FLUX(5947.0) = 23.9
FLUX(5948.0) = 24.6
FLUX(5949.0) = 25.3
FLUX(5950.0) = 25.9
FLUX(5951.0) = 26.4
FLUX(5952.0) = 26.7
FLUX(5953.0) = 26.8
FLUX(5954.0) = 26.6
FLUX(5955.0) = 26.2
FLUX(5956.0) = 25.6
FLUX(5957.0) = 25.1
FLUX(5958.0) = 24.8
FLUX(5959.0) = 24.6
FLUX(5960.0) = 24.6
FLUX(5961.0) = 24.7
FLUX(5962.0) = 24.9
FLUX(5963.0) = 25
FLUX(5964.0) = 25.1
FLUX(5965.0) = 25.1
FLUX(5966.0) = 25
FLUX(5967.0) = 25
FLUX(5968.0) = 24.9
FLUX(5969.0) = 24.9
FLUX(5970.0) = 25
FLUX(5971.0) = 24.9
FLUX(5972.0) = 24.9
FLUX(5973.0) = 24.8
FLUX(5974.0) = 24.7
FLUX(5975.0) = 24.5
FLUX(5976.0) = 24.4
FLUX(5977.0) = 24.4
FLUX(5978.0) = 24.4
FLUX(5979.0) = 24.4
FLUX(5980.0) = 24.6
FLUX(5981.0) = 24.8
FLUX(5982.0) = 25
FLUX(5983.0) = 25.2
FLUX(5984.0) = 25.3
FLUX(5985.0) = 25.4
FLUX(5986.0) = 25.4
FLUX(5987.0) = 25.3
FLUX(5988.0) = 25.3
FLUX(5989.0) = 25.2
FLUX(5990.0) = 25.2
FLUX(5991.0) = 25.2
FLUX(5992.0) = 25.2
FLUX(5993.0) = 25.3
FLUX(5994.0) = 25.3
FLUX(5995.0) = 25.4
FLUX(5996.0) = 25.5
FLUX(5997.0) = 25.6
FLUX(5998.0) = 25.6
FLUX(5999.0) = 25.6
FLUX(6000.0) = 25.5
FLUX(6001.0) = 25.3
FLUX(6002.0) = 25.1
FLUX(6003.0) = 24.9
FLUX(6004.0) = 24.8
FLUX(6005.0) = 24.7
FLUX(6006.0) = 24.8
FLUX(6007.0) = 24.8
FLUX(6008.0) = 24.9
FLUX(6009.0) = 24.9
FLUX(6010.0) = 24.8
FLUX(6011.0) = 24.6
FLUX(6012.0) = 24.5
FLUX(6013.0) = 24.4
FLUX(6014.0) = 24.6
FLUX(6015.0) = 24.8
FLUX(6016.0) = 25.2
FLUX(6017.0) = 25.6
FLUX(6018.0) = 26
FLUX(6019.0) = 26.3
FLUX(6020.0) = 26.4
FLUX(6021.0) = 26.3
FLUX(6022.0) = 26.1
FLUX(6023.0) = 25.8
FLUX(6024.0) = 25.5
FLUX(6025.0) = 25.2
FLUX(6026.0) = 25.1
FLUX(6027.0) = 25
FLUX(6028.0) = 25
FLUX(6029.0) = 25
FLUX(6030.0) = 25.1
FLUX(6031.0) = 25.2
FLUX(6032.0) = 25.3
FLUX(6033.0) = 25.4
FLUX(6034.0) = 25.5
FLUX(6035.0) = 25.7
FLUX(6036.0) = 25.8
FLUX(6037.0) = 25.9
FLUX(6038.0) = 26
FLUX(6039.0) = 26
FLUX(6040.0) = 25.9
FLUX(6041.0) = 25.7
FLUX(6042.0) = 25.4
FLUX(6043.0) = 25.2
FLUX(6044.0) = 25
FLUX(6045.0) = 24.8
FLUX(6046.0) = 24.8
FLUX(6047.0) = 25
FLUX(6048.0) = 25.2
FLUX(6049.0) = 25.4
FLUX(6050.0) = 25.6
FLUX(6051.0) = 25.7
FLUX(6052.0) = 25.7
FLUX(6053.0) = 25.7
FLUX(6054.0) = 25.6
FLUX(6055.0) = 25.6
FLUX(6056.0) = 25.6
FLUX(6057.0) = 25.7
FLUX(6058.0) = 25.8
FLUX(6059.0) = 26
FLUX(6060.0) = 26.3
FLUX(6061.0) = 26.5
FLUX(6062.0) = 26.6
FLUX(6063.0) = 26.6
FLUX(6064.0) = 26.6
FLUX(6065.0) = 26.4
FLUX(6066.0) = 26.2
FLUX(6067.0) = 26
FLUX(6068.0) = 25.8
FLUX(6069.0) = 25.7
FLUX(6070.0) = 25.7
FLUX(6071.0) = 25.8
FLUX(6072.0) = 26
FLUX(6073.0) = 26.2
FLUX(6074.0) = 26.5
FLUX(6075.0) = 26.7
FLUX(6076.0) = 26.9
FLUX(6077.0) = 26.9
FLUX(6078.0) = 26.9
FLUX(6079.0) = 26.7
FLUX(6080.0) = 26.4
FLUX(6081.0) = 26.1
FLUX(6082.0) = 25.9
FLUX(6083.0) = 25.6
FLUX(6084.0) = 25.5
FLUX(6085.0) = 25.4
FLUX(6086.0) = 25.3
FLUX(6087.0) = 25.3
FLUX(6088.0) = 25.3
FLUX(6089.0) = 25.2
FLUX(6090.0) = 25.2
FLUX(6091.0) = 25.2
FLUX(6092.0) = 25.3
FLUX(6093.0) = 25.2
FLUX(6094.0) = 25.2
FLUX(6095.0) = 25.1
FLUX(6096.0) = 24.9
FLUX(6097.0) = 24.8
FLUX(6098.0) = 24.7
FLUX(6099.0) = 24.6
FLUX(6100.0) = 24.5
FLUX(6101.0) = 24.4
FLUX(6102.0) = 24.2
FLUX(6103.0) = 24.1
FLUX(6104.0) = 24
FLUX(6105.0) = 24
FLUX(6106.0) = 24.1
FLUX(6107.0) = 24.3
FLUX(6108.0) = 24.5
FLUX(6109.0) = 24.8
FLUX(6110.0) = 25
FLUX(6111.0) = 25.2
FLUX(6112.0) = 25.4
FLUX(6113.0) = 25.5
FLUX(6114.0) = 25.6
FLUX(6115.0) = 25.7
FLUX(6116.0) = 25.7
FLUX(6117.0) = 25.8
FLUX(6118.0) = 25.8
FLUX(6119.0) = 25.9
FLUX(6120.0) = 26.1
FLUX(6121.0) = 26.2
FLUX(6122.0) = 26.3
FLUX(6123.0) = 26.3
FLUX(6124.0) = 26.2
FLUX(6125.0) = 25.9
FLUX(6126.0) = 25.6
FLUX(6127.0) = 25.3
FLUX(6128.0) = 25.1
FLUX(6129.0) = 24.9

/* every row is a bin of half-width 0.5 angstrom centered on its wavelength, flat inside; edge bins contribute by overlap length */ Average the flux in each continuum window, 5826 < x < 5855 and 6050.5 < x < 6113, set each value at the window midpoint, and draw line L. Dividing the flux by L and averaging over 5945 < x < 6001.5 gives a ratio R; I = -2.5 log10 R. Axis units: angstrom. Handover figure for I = 0.02 mag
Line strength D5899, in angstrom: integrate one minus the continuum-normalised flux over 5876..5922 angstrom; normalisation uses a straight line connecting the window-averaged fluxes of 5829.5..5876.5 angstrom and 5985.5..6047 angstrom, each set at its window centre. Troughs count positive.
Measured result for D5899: 4.2 angstrom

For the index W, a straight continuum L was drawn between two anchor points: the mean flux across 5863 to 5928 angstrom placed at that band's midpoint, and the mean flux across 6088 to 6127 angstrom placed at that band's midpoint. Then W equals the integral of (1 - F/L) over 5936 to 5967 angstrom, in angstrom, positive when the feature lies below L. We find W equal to -1.0 angstrom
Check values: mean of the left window 23.7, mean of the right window 25.2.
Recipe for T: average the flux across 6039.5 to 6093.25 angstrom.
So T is 25.8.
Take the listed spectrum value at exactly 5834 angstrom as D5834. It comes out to 25.9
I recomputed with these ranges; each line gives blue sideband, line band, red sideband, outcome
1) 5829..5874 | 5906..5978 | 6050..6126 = 0.02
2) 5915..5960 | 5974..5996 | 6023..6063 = 0.01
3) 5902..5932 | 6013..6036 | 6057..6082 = 0.02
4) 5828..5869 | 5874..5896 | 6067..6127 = 0.15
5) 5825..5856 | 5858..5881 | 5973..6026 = 0.05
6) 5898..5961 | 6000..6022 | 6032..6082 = 0.02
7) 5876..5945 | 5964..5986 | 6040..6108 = -0.02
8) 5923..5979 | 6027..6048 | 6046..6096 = 0.01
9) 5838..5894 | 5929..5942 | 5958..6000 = -0.03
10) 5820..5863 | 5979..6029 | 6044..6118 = 0.01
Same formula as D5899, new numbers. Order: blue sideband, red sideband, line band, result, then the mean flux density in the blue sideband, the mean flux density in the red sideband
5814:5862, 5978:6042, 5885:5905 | 2.86 angstrom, 25.7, 25.3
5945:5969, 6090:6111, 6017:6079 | -2.36 angstrom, 25.2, 24.7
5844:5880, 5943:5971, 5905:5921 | 0.30 angstrom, 25.1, 25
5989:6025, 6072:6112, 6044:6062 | -0.23 angstrom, 25.3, 25.3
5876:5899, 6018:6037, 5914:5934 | -2.27 angstrom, 21.9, 25.6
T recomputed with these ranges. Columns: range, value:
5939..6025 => 25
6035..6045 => 25.6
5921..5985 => 25.1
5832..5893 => 24.5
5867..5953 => 24.1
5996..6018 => 25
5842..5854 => 25.5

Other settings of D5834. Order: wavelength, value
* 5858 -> 26.1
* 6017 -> 25.6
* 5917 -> 24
